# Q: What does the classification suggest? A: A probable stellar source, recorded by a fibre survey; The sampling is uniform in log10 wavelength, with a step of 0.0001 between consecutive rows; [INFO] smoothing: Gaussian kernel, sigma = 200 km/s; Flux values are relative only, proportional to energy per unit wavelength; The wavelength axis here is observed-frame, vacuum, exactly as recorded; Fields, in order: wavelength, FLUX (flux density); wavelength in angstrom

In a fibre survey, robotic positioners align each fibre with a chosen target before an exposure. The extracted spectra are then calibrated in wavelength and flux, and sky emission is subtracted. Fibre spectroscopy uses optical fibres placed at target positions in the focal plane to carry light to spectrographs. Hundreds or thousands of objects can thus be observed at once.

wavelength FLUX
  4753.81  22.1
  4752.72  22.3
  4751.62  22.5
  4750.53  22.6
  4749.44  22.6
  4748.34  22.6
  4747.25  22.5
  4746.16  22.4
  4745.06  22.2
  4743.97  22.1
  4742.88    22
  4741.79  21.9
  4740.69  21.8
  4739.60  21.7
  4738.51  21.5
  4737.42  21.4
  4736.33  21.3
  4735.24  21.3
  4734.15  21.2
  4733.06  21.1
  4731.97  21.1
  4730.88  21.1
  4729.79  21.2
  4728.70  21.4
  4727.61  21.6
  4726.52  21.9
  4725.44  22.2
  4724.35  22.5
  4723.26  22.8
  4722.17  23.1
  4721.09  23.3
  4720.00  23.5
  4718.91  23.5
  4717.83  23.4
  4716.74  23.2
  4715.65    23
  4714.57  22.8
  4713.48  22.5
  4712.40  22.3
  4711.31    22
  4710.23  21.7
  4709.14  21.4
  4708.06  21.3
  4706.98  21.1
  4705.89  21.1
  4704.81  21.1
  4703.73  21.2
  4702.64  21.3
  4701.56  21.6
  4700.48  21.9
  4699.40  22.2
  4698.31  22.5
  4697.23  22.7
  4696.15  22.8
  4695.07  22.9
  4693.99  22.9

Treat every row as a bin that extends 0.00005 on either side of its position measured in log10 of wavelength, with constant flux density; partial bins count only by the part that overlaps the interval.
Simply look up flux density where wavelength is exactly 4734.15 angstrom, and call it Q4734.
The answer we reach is 21.2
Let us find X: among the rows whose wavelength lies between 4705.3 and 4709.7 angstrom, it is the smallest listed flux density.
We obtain 21.1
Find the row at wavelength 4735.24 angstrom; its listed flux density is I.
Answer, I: 21.3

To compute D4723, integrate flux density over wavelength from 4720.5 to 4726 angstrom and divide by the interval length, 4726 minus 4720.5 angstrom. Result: 22.8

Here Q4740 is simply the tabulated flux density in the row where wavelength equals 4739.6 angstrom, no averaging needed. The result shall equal 21.7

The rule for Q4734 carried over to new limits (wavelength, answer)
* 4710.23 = 21.7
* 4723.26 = 22.8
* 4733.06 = 21.1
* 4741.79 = 21.9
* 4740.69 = 21.8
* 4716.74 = 23.2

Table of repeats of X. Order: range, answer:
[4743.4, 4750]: 22.1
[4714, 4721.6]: 22.8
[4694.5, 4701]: 21.9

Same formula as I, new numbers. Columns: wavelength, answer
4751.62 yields 22.5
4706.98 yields 21.1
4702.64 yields 21.3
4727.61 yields 21.6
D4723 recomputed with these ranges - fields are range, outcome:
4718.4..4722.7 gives 23.4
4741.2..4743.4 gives 21.9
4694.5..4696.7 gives 22.9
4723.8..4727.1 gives 22.2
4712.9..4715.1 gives 22.6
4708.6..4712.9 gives 21.8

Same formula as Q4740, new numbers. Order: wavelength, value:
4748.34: 22.6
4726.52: 21.9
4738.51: 21.5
